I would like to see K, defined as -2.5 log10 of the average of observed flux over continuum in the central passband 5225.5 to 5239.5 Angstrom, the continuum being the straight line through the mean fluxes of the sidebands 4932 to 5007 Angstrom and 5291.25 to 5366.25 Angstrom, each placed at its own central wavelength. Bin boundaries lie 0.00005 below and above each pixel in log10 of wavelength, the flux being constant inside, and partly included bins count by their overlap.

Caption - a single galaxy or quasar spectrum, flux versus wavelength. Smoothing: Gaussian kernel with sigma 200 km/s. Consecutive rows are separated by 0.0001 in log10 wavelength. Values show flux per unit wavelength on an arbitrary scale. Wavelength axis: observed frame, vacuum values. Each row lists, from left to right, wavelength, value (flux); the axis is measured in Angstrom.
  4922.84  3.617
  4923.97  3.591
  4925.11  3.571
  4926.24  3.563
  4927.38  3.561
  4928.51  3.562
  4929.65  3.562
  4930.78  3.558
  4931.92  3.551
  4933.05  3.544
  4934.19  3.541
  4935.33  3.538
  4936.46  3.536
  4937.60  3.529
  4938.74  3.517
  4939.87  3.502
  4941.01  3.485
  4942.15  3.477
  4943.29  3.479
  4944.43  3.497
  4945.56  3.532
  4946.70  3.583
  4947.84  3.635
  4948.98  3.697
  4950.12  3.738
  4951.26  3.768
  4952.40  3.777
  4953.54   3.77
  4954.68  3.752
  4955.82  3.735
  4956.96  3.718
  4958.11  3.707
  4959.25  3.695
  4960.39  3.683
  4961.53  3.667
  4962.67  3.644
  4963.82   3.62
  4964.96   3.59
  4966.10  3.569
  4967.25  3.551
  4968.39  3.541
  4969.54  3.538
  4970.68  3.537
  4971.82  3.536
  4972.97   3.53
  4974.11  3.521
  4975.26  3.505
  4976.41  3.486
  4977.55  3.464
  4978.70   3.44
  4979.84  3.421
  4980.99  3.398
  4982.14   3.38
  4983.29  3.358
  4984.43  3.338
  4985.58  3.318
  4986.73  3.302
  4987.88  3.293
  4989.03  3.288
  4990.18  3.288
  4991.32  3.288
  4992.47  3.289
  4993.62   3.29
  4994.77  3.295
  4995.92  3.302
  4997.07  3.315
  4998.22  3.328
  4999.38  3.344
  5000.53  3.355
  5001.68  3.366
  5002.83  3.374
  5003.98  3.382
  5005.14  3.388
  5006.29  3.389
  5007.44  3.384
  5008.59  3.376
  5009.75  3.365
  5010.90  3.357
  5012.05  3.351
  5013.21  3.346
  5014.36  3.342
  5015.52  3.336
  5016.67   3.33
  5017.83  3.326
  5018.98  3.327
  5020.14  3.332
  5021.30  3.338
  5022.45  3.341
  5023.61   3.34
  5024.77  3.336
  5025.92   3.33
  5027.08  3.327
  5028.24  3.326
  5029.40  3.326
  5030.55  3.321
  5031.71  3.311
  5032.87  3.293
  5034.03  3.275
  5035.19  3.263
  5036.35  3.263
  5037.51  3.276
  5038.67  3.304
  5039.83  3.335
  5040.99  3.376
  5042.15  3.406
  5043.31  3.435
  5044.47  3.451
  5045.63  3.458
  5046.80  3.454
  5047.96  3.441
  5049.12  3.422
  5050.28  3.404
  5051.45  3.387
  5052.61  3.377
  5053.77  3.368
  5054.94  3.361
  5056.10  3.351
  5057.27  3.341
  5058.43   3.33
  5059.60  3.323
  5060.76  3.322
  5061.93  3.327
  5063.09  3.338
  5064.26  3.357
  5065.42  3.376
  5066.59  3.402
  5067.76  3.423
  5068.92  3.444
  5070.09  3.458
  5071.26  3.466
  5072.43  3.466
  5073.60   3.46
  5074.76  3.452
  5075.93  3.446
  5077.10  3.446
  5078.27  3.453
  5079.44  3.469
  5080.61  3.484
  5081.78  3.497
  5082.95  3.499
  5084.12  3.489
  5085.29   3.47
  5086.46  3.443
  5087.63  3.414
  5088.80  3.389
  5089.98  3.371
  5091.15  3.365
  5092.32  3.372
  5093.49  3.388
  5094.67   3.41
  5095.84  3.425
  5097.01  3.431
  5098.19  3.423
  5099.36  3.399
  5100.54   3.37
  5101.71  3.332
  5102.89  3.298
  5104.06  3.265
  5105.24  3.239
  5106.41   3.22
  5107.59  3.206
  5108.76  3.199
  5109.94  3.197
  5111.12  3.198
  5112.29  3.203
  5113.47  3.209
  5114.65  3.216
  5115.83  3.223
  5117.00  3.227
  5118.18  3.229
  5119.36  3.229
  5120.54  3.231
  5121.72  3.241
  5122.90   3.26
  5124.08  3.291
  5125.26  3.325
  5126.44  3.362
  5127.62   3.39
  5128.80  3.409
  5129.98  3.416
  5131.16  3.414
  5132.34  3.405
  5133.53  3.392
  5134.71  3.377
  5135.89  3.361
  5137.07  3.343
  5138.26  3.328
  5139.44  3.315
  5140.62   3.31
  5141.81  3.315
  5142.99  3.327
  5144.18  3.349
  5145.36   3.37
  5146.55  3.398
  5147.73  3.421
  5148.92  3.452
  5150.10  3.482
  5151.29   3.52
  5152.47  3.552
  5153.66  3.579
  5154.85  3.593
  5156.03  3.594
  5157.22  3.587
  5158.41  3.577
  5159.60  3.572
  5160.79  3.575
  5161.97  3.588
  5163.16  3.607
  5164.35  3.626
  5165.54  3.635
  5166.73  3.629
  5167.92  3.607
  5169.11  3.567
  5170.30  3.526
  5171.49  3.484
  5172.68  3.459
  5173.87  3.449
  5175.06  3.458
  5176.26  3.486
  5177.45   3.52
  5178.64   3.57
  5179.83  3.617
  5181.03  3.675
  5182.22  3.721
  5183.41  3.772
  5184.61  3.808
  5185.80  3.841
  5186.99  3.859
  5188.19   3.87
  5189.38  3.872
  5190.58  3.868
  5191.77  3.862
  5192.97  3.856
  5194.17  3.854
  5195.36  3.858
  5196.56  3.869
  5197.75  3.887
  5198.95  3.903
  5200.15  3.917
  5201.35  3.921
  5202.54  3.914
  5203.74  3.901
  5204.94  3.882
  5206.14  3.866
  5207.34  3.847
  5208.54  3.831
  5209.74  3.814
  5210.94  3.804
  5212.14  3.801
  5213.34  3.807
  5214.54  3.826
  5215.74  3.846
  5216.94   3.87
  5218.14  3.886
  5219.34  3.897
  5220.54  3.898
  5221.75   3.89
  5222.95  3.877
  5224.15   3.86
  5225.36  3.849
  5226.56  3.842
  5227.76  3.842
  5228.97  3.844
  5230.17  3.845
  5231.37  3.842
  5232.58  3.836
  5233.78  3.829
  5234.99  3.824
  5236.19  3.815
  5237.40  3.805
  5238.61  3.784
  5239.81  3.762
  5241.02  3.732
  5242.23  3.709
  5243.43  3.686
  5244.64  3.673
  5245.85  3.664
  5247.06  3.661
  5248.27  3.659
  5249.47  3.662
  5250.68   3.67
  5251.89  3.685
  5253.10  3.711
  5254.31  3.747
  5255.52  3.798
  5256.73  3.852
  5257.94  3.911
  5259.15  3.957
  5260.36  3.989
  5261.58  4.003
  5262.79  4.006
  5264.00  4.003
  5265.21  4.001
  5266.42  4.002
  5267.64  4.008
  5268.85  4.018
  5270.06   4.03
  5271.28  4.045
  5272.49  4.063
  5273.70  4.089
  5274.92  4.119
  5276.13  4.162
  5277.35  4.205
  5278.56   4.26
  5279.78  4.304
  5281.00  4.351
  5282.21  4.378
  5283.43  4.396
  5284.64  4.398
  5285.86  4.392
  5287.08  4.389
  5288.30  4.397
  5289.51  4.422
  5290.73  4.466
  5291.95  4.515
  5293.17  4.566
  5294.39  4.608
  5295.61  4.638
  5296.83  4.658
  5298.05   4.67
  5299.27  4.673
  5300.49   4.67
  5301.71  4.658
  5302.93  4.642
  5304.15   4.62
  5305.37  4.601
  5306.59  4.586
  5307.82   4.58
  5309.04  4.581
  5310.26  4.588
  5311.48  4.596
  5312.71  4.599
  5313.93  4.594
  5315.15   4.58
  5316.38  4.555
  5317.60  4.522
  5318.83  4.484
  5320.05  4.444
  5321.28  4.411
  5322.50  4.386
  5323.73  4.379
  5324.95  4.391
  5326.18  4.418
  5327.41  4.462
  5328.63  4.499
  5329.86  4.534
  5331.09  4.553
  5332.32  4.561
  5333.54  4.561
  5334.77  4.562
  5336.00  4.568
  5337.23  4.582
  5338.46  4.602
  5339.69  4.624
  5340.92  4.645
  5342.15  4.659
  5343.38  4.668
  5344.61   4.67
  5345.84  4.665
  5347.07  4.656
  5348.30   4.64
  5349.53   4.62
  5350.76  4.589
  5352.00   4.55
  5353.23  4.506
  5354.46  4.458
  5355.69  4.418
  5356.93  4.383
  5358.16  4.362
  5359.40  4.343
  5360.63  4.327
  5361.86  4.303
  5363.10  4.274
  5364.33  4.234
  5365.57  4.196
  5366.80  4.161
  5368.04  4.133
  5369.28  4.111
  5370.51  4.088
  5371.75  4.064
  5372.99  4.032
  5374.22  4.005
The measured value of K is 0.11 mag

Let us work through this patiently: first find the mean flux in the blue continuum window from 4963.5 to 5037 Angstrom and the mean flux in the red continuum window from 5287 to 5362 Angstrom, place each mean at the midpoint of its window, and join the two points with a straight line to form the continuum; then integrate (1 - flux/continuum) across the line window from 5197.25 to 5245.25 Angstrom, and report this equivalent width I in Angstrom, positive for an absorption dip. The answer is 3.84 Angstrom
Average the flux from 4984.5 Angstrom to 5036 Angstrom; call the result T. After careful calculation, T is 3.33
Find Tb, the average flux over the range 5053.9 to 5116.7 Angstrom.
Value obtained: 3.37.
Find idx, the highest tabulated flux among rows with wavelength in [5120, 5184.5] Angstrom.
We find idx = 3.772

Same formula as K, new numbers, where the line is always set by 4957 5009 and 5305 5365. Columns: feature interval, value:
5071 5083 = 0.08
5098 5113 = 0.17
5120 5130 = 0.17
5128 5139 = 0.15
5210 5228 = 0.08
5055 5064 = 0.10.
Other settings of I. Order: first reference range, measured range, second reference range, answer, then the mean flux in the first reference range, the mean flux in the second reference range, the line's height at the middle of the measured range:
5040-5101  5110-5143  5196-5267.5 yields 2.4 Angstrom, 3.41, 3.84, 3.56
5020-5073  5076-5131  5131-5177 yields 1.3 Angstrom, 3.36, 3.48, 3.42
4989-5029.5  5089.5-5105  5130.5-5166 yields 0.2 Angstrom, 3.34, 3.46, 3.42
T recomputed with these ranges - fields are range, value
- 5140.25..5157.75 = 3.46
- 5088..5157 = 3.35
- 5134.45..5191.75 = 3.56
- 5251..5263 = 3.85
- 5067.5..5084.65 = 3.46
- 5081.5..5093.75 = 3.43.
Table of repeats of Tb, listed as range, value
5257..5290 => 4.16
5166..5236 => 3.78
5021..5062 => 3.35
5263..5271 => 4.01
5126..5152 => 3.39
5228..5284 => 3.92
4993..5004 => 3.33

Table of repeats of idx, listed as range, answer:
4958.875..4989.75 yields 3.695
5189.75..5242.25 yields 3.921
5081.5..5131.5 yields 3.499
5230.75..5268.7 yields 4.008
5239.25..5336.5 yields 4.673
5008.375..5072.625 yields 3.466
